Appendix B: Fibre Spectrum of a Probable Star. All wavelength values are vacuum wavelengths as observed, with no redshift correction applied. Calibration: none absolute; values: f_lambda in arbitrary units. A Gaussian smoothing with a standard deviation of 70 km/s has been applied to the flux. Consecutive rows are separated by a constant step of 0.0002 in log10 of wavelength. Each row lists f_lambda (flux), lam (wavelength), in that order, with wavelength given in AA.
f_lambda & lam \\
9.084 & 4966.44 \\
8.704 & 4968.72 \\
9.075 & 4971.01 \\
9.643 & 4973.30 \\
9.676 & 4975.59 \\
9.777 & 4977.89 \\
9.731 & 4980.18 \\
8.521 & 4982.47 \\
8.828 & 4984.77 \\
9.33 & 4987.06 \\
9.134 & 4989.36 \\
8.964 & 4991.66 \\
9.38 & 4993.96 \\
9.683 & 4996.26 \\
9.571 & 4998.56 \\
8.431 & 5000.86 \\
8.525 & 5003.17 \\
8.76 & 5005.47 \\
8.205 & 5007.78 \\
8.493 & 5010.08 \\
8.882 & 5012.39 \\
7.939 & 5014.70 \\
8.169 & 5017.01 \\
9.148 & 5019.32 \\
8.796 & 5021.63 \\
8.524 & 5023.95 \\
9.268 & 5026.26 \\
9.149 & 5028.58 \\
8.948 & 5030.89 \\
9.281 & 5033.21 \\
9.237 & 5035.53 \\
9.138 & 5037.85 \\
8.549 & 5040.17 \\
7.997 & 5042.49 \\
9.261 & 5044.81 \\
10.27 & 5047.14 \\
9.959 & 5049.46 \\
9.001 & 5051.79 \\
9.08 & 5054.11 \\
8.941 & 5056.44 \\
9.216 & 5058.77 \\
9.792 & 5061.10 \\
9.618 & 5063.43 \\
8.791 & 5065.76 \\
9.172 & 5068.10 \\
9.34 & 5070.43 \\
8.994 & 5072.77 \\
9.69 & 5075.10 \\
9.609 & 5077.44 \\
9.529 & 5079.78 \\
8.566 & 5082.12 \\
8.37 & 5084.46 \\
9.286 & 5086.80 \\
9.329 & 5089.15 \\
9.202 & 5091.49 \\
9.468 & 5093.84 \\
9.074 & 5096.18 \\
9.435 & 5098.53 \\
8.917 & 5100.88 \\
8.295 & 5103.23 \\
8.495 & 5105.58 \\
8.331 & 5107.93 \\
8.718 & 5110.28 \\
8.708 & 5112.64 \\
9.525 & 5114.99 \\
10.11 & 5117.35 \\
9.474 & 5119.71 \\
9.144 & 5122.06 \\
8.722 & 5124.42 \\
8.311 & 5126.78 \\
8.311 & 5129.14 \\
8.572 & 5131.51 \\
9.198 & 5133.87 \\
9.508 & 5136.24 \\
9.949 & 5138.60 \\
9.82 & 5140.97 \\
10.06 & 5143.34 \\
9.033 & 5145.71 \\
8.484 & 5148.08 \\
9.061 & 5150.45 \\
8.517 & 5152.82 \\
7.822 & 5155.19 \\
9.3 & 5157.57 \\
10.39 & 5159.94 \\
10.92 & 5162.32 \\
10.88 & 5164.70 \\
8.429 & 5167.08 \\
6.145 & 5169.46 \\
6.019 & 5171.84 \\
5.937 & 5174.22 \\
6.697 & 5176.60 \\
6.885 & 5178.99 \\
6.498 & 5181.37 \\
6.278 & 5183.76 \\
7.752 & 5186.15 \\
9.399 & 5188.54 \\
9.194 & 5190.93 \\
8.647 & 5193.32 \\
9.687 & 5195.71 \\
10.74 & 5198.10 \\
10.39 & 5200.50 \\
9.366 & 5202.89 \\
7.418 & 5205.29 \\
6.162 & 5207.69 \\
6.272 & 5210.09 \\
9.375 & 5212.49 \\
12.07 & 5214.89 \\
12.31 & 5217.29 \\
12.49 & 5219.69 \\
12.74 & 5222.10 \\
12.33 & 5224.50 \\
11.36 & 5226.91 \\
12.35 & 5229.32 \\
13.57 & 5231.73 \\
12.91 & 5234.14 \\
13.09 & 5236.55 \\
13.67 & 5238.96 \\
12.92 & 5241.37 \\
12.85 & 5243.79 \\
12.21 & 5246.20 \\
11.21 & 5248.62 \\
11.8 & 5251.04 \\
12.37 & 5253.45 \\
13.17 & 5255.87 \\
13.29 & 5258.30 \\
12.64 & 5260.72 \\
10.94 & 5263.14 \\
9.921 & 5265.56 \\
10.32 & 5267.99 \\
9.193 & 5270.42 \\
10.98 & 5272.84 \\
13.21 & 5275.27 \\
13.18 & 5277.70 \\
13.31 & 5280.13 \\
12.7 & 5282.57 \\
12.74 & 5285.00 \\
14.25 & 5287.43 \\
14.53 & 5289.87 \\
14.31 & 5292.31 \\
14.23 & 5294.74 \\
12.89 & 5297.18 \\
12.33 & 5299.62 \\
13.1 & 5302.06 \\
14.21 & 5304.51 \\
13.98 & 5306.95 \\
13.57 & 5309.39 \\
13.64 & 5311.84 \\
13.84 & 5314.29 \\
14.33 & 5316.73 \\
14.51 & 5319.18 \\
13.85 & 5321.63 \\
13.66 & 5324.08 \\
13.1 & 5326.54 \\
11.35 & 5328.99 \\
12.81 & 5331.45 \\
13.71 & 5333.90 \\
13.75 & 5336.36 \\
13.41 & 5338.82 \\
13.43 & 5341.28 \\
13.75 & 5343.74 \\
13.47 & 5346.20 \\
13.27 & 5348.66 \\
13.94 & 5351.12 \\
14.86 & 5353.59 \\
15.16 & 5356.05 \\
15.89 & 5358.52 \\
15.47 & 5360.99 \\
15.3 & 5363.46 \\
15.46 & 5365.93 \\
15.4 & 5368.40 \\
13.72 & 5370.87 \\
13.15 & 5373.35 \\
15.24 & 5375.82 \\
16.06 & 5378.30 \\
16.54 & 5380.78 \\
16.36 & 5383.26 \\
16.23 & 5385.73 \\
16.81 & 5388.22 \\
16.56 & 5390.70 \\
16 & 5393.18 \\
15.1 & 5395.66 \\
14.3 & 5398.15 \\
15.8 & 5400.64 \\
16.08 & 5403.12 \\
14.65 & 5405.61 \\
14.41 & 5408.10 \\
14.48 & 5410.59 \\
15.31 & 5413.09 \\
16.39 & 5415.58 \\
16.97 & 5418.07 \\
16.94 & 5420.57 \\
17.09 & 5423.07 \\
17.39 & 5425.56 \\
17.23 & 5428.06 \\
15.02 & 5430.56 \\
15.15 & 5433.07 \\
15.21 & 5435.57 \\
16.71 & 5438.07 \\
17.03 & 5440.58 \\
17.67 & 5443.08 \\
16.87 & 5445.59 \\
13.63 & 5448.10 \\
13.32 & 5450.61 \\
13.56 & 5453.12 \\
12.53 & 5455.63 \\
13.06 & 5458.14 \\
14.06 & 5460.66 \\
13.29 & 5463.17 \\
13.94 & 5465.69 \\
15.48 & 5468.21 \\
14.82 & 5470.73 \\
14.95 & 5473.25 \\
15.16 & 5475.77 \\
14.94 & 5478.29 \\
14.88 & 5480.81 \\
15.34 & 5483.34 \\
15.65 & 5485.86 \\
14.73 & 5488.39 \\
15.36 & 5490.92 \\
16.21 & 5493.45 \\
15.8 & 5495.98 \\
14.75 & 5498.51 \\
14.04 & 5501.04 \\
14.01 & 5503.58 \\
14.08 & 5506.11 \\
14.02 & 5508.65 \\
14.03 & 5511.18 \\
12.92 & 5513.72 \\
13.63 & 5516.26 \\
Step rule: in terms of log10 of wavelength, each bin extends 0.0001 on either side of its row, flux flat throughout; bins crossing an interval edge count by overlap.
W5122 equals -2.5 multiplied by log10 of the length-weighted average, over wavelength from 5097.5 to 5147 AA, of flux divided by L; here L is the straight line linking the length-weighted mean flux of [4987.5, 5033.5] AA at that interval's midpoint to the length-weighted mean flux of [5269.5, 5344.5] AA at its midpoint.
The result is 0.16 mag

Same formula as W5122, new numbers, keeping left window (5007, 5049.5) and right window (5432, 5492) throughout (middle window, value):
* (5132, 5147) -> 0.096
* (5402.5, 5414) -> -0.057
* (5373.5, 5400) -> -0.144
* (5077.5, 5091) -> 0.068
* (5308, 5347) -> -0.040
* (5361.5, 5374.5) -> -0.083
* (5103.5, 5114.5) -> 0.164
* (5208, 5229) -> 0.055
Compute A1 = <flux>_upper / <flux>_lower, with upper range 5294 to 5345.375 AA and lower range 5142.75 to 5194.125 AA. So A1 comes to 1.63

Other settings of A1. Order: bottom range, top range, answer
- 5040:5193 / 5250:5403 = 1.56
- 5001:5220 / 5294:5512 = 1.66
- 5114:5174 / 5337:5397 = 1.67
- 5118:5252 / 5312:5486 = 1.54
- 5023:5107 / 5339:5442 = 1.69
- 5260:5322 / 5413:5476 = 1.18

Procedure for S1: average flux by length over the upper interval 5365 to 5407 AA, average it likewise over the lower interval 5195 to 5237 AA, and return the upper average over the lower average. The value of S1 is 1.44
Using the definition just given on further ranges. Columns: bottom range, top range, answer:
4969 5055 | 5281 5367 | 1.53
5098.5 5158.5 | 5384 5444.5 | 1.78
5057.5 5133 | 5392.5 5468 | 1.69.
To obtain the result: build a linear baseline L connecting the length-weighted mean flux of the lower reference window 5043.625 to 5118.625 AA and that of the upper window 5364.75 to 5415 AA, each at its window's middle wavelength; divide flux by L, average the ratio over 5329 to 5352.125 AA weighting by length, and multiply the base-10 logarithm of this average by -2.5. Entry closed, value 0.08 mag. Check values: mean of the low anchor 9.19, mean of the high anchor 15.4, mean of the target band 13.4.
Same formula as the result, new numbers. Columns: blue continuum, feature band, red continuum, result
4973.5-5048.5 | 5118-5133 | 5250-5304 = 0.19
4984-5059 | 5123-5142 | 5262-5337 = 0.17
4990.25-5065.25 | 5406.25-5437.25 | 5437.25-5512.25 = -0.13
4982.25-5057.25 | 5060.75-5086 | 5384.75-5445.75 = 0.08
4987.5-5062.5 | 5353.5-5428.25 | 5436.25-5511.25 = -0.14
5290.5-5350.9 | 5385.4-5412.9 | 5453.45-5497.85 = -0.10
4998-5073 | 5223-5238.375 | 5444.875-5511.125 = -0.11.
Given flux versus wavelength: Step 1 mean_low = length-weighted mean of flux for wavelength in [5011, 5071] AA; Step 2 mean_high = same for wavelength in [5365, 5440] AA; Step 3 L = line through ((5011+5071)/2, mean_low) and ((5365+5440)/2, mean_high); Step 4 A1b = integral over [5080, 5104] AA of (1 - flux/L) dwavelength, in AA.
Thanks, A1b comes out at 2.3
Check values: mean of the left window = 9.05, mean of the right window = 15.7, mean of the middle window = 9.03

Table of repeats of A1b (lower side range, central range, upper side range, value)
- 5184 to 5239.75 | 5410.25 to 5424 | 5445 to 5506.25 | -2.6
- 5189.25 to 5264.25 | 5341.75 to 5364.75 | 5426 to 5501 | -2.1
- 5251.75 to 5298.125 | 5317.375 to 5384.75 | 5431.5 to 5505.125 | -4.3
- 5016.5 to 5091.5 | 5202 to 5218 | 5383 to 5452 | 4.2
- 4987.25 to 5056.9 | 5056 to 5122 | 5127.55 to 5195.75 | -3.0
